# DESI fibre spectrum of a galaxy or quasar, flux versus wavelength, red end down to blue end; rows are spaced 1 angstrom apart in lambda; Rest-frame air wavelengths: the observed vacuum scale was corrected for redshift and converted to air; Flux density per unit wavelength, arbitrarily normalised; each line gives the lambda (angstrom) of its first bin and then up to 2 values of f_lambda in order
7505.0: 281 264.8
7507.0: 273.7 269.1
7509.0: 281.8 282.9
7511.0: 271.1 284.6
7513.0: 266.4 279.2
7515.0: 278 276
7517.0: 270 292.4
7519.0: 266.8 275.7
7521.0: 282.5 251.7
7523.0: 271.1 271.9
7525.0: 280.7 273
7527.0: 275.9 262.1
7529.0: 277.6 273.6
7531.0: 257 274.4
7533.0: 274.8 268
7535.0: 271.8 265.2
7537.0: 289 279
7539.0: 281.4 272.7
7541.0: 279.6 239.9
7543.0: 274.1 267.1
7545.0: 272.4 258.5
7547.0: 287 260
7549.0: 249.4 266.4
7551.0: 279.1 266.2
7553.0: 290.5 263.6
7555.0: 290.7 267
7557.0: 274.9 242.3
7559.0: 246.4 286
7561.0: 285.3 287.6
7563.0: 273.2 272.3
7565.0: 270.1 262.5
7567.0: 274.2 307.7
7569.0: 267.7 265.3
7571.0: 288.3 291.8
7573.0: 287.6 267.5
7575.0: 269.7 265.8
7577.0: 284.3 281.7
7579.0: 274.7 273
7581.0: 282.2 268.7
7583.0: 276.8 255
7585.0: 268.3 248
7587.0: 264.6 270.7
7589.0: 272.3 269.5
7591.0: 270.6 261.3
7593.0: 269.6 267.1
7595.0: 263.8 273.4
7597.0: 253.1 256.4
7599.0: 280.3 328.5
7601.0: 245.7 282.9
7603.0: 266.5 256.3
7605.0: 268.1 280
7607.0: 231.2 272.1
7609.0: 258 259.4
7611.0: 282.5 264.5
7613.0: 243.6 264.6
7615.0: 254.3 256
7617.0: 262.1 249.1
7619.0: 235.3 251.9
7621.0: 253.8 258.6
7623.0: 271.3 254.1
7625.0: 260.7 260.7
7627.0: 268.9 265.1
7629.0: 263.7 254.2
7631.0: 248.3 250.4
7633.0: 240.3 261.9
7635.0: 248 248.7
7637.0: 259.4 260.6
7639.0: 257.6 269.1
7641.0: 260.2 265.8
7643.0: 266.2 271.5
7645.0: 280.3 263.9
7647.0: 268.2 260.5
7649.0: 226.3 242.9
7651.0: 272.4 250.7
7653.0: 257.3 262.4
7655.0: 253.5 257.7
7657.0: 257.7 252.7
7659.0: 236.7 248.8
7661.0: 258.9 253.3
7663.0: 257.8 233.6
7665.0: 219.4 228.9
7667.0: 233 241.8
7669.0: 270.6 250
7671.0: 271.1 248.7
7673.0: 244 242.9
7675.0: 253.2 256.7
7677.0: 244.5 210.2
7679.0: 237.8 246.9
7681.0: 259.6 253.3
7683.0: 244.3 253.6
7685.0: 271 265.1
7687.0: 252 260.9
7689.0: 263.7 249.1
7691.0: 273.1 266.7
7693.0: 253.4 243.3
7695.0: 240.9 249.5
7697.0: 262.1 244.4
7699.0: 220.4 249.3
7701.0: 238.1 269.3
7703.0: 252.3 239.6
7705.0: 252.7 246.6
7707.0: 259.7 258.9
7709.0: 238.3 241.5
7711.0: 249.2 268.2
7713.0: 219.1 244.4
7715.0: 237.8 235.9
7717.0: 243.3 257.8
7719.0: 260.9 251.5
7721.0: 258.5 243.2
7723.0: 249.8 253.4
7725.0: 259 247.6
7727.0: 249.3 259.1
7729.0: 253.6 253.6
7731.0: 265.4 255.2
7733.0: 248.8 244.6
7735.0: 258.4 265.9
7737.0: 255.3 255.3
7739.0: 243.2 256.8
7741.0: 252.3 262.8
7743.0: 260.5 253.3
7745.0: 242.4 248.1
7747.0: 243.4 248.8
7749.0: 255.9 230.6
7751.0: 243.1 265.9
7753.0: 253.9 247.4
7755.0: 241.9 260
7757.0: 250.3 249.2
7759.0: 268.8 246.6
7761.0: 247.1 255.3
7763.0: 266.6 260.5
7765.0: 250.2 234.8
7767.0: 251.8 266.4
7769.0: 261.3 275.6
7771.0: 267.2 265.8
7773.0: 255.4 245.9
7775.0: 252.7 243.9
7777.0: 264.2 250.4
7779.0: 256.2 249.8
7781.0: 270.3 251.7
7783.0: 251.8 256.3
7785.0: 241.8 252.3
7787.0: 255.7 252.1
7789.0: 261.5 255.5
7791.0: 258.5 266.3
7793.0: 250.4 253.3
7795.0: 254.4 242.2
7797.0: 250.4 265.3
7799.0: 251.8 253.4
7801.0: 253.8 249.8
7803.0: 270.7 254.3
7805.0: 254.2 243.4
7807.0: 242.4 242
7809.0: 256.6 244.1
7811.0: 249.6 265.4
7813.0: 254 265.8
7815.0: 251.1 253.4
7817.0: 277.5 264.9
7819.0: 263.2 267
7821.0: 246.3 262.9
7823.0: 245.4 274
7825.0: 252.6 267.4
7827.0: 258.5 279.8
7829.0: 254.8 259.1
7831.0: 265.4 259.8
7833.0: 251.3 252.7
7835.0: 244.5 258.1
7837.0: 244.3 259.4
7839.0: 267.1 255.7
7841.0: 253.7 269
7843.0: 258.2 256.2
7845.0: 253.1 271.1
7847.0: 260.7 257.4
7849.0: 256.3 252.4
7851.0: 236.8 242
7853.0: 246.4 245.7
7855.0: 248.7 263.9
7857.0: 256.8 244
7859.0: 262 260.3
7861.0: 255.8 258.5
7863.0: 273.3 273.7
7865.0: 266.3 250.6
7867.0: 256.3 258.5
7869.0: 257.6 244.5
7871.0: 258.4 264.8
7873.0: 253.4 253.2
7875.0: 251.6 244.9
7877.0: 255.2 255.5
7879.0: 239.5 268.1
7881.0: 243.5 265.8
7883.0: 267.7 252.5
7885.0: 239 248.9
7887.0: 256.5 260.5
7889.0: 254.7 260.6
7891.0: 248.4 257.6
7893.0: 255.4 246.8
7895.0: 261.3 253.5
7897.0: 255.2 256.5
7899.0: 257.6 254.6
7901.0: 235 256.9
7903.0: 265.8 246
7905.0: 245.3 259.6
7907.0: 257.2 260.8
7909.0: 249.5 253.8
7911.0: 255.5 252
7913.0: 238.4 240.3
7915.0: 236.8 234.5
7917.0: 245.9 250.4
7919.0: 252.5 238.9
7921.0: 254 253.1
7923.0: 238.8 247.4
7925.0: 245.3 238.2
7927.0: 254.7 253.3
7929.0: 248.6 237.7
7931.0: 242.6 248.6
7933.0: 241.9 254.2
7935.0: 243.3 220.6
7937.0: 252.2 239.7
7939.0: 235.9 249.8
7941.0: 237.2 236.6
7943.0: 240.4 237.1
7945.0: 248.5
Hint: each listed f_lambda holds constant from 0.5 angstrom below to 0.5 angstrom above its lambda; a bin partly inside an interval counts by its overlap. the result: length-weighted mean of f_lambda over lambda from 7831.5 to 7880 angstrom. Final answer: 256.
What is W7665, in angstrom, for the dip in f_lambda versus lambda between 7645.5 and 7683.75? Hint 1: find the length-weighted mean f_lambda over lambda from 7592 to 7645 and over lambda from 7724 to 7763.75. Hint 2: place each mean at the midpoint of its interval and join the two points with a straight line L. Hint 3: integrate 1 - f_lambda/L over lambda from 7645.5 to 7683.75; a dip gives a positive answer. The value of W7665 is 1.36 angstrom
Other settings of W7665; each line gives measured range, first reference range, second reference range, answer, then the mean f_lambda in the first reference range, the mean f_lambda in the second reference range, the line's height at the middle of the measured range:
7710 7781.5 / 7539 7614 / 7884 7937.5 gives 1.9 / 270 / 249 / 260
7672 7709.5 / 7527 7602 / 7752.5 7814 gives 1.6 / 272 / 254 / 262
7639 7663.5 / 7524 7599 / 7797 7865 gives 0.8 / 271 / 257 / 267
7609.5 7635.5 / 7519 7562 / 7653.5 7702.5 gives 0.2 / 271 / 250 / 259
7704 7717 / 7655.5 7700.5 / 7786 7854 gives 0.3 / 250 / 256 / 251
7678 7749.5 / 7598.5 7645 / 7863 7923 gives 2.0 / 261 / 253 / 259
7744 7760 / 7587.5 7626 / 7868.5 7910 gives 0.5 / 264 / 254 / 259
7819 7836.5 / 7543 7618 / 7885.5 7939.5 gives -0.3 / 270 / 249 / 254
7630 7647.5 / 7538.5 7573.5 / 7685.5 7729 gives 0.1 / 273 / 251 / 261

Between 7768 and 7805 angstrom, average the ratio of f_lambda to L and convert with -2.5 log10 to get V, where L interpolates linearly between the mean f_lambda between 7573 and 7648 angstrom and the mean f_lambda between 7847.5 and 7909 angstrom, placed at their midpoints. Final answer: 0.01 mag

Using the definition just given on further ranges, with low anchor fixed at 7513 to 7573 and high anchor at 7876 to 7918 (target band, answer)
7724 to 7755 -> 0.04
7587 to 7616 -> 0.01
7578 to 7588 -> 0.01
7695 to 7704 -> 0.07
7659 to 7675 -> 0.08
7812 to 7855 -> -0.01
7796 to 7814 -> 0.02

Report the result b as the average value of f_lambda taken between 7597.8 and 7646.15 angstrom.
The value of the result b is 261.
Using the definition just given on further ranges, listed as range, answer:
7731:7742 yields 255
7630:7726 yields 252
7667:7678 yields 250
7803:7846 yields 257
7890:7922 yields 251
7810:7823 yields 259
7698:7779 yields 252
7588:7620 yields 264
